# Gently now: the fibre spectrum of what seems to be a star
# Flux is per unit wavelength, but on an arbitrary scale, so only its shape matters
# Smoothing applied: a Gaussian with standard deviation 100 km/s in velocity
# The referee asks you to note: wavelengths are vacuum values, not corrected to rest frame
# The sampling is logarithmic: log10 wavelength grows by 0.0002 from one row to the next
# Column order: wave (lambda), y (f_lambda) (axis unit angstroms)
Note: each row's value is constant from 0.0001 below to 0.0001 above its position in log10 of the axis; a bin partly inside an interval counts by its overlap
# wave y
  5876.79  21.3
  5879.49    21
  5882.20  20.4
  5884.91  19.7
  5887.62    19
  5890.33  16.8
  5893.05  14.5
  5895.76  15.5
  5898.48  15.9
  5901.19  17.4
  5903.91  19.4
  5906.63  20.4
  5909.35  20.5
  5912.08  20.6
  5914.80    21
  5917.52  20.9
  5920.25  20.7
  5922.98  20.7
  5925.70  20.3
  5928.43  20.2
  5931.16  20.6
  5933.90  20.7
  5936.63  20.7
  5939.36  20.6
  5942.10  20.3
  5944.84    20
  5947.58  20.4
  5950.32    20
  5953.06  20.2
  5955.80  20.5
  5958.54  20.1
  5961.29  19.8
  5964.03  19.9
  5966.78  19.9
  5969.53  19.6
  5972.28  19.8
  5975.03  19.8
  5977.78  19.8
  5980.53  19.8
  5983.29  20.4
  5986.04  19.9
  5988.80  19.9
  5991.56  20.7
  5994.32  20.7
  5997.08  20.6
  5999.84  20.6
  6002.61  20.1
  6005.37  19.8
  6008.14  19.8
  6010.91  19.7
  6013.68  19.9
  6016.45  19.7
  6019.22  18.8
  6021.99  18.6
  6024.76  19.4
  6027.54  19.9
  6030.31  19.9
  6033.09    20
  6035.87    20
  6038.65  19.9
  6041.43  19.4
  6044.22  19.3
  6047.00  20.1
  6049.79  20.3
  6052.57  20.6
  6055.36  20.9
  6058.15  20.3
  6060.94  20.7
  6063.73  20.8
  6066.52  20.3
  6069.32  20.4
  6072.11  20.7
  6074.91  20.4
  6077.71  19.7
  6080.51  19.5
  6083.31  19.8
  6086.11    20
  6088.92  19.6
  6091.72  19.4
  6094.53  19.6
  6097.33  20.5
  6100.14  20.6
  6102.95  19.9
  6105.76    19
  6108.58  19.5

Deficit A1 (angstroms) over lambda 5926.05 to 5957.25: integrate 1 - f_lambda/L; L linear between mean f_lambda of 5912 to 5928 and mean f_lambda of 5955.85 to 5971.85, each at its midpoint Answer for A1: -0.1 angstroms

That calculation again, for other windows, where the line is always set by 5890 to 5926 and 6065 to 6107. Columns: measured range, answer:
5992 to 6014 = -0.80 angstroms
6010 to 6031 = 0.12 angstroms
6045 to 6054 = -0.23 angstroms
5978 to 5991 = -0.44 angstroms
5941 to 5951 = -0.54 angstroms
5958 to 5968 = -0.35 angstroms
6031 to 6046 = -0.04 angstroms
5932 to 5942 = -0.80 angstroms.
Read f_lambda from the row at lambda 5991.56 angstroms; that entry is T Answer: 20.7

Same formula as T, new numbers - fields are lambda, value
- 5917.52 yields 20.9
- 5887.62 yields 19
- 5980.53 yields 19.8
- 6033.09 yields 20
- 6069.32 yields 20.4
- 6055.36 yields 20.9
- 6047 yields 20.1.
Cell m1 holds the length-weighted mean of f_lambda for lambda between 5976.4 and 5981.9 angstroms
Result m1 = 19.8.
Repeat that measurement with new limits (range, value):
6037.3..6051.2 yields 19.8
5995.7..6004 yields 20.4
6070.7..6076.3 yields 20.6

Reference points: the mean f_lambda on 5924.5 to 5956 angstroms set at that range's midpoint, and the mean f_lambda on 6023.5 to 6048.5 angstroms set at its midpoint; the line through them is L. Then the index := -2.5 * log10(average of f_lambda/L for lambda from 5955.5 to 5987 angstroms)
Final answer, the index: 0.01 mag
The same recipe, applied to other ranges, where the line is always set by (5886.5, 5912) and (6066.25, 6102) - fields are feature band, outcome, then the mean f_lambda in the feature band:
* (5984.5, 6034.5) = -0.04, 19.9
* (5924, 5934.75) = -0.13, 20.4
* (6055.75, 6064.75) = -0.05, 20.6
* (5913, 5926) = -0.15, 20.8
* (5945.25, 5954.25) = -0.10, 20.2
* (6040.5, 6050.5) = -0.01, 19.7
